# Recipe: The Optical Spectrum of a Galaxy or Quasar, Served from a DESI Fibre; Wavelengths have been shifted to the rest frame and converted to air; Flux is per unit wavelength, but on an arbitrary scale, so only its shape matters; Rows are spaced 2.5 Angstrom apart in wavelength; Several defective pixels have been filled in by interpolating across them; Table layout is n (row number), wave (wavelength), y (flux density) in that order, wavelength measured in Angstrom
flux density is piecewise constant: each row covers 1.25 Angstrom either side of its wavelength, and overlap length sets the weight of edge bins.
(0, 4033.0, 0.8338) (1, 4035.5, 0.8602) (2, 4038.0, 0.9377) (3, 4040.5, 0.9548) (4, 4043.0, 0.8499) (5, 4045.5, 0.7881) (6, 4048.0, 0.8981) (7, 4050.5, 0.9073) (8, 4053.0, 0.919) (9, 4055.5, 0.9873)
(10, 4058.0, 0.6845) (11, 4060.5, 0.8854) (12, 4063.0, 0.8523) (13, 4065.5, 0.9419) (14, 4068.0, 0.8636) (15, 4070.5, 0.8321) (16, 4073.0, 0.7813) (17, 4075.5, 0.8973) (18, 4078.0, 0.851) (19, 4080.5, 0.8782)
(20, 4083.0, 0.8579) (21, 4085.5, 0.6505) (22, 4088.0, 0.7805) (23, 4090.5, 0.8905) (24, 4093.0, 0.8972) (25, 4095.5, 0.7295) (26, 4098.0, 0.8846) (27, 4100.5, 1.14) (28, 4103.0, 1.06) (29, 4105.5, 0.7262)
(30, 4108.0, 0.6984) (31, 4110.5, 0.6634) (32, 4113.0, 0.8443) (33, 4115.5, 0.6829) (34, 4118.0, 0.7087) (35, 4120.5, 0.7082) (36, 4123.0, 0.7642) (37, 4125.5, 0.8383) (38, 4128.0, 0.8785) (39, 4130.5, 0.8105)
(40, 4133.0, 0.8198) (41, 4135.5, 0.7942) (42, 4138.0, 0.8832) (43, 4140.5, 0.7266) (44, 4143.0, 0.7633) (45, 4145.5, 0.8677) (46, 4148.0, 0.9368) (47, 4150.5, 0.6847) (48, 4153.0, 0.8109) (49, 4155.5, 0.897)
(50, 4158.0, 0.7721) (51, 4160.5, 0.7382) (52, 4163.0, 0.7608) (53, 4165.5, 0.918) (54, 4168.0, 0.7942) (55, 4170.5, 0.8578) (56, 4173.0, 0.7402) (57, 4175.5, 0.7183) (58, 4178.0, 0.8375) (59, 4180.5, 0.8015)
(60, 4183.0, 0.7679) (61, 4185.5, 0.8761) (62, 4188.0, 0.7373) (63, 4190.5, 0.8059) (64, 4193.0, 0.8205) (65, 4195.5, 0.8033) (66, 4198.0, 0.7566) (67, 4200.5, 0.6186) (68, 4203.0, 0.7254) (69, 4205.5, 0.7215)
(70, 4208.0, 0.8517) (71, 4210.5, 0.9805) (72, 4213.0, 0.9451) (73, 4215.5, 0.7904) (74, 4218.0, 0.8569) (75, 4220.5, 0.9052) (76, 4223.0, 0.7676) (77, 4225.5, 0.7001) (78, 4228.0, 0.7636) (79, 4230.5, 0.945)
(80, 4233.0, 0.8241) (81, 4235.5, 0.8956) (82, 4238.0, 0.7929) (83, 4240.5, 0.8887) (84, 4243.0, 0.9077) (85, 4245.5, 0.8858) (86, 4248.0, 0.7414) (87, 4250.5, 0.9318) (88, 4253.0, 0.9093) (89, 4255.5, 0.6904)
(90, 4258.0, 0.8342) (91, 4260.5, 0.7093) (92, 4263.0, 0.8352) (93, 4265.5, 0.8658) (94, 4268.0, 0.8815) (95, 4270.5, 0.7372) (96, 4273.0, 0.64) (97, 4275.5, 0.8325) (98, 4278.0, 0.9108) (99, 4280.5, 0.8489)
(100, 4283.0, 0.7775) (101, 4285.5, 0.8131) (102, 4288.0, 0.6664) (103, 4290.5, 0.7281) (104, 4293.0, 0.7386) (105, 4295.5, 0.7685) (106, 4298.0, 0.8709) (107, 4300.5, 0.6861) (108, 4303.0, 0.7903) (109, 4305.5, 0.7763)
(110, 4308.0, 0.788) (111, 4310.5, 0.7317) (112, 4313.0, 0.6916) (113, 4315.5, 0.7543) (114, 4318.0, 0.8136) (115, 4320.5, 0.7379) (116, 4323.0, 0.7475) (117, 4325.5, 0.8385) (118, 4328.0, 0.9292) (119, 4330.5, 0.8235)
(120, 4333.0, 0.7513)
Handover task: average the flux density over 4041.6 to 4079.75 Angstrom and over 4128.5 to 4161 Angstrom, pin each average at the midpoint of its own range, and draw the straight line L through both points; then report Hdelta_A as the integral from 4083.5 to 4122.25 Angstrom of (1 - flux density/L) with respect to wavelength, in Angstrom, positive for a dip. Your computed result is 1.5 Angstrom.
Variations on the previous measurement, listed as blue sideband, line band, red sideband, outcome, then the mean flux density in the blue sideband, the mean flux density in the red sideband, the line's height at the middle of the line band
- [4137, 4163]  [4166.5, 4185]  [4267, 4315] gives 0.1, 0.805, 0.772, 0.799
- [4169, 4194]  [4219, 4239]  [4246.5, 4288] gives -0.6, 0.796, 0.806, 0.802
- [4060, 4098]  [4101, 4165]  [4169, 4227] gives 1.7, 0.84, 0.799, 0.821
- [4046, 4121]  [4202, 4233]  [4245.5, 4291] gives -0.7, 0.838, 0.801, 0.811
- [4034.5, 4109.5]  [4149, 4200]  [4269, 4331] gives 1.9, 0.862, 0.778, 0.824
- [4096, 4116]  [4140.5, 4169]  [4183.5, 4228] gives 0.4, 0.839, 0.802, 0.821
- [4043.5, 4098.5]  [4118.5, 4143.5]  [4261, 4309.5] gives 1.0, 0.848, 0.786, 0.83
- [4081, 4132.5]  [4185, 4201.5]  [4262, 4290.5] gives 0.7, 0.812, 0.797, 0.804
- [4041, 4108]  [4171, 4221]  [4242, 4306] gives 1.3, 0.861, 0.799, 0.823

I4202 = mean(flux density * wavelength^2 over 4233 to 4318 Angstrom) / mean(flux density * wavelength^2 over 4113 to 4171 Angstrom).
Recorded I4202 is 1.06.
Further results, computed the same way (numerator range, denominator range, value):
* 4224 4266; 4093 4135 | 1.09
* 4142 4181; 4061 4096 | 1.00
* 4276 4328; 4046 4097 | 1.02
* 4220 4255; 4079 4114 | 1.08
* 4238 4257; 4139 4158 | 1.09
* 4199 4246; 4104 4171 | 1.09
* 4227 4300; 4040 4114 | 1.04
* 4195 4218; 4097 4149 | 1.02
